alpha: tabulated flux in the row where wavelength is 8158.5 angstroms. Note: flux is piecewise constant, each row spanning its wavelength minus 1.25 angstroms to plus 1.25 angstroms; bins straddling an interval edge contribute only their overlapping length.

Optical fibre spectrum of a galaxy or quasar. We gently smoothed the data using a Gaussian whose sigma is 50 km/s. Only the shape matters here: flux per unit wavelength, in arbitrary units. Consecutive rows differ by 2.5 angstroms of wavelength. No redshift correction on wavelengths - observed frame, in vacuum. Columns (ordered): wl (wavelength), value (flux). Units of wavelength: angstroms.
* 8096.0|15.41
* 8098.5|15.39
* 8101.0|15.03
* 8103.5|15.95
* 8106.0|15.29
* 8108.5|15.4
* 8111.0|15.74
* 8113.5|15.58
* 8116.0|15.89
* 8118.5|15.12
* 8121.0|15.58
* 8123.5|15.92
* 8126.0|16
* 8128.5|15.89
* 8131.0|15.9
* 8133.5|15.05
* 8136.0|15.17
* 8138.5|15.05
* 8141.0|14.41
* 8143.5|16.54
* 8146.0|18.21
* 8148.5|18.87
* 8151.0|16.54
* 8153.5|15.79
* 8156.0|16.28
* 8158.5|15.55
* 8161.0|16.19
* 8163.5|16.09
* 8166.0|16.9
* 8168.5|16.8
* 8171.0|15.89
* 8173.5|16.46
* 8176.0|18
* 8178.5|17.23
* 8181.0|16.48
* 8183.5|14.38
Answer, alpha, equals 15.55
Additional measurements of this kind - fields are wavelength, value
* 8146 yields 18.21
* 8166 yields 16.9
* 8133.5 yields 15.05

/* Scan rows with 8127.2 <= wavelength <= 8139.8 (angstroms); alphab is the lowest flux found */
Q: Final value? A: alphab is 15.05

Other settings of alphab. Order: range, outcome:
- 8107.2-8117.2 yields 15.4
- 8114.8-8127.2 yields 15.12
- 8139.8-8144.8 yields 14.41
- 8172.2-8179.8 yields 16.46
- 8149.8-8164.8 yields 15.55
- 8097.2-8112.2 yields 15.03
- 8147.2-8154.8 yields 15.79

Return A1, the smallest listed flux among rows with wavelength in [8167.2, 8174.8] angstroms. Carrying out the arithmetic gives 15.89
